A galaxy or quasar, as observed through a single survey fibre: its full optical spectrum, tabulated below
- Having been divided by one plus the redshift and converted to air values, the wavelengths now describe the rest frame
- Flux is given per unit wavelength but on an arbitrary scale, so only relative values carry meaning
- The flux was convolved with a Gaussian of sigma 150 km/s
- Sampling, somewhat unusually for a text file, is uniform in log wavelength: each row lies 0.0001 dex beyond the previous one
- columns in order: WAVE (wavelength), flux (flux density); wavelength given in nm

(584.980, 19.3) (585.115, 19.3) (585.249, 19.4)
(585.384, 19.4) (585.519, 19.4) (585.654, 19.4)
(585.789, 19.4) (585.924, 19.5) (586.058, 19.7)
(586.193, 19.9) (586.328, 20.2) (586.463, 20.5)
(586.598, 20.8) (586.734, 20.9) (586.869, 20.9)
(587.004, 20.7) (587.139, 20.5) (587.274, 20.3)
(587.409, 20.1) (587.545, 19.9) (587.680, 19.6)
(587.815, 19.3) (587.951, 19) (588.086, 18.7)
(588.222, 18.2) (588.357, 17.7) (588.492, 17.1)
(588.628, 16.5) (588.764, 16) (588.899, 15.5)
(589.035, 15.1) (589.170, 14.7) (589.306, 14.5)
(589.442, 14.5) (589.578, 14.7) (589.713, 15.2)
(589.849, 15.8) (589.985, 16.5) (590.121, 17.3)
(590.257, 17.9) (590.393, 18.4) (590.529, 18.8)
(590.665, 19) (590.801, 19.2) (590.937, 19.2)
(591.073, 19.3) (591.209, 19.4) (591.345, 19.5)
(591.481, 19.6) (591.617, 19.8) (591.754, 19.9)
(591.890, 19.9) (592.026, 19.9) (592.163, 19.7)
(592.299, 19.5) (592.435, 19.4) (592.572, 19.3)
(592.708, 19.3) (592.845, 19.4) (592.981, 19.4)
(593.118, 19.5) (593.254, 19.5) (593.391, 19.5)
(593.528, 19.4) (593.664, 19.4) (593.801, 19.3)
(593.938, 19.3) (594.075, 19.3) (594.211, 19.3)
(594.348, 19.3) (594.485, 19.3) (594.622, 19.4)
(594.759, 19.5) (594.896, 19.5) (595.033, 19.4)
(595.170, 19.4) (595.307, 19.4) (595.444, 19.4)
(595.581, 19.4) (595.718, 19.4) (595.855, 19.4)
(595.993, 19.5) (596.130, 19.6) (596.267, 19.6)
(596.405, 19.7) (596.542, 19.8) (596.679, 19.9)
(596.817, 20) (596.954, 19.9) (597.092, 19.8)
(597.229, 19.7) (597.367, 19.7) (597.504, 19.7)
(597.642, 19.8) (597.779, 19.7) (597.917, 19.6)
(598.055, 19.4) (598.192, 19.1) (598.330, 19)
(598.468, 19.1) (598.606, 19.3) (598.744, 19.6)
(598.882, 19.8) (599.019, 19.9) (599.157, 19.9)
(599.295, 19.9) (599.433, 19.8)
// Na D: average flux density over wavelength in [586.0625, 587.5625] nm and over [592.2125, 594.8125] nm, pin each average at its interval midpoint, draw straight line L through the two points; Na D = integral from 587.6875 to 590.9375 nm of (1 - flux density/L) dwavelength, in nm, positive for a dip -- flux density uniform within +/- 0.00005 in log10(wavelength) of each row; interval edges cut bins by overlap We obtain 0.48 nm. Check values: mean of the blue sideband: 20.4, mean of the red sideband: 19.4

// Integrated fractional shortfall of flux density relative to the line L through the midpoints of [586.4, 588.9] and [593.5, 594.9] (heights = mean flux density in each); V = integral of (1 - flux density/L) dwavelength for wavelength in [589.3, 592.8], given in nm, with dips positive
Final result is 0.16 nm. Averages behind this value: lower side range 19.2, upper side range 19.4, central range 18.4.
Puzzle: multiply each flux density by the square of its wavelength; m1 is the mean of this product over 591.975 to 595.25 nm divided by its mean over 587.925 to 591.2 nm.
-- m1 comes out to 1.2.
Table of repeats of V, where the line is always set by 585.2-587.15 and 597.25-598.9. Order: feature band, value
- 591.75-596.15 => 0.05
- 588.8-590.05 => 0.30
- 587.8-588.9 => 0.13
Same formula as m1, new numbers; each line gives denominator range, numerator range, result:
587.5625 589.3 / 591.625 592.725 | 1.15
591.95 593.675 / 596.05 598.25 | 1.03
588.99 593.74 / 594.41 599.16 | 1.09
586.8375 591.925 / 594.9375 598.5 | 1.11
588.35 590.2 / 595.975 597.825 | 1.29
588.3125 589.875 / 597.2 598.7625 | 1.29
